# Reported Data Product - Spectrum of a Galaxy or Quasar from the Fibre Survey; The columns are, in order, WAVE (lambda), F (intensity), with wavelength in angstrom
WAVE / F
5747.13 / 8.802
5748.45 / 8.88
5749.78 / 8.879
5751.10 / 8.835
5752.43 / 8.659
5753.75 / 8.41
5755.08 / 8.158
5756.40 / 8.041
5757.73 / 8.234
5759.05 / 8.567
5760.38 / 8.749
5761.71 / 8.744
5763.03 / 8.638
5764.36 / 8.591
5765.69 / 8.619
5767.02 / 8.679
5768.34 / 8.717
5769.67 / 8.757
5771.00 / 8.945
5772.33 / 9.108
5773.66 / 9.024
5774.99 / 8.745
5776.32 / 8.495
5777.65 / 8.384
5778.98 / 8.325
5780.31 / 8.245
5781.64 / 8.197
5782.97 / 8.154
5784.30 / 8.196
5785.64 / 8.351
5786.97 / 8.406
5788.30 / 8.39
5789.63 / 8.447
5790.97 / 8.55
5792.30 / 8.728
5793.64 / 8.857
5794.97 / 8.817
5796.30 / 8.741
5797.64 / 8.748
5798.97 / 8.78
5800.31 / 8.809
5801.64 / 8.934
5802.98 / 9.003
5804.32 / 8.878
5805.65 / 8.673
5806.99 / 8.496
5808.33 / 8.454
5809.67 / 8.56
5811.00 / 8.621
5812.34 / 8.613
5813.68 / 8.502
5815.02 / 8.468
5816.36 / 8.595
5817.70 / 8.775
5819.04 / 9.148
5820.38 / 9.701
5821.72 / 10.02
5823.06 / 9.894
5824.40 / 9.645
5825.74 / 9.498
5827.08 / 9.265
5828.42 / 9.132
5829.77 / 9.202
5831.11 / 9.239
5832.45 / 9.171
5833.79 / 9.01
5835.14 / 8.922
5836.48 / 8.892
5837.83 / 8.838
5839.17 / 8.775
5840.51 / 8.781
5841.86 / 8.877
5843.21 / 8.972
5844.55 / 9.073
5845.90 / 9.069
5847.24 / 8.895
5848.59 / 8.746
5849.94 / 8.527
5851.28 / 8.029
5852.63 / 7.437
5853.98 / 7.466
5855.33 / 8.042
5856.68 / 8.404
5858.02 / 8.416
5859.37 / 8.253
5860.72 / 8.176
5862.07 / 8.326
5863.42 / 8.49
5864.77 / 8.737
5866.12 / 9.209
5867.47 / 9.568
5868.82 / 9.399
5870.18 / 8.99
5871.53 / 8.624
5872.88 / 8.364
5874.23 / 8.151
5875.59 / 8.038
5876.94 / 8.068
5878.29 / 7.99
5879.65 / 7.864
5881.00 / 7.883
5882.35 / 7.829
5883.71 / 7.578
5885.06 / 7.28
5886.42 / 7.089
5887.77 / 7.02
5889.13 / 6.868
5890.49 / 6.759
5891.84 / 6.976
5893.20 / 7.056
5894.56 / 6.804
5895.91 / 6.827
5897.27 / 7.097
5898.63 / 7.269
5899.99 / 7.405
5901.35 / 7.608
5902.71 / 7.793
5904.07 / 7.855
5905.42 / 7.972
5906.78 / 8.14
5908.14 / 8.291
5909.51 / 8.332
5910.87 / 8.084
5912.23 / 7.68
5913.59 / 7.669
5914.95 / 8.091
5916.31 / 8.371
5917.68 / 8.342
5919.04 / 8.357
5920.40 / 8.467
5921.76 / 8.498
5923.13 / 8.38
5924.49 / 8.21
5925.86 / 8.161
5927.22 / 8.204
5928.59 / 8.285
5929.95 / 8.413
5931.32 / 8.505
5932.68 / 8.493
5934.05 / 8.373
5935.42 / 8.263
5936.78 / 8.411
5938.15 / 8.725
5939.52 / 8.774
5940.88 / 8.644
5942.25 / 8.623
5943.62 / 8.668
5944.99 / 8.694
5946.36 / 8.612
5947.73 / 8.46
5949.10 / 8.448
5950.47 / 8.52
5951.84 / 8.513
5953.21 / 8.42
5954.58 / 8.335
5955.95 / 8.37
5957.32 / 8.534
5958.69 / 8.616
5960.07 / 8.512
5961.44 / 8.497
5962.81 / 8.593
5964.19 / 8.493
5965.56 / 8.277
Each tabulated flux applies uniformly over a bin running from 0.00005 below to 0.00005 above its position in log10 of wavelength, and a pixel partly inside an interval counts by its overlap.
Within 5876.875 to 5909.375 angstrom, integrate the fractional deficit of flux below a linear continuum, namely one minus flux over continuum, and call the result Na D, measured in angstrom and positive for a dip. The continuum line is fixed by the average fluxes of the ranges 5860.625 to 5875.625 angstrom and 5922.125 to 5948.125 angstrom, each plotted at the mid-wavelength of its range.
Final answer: 4.3 angstrom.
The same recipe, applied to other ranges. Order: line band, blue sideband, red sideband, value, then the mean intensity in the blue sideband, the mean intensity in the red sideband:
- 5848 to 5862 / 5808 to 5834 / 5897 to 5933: 0.9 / 9.09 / 8.08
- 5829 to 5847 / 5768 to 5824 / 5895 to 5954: -0.9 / 8.72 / 8.2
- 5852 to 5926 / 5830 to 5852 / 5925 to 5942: 5.9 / 8.87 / 8.44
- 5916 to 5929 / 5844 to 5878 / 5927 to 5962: 0.3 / 8.49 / 8.5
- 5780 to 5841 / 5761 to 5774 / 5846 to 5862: -2.3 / 8.78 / 8.25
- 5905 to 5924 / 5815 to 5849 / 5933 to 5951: 1.1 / 9.11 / 8.55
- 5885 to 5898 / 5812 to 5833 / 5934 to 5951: 2.7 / 9.19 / 8.56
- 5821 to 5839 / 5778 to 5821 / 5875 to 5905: -2.3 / 8.63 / 7.41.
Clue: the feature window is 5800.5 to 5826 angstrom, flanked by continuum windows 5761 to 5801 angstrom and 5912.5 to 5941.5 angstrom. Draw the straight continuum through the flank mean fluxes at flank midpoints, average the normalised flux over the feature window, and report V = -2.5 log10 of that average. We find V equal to -0.05 mag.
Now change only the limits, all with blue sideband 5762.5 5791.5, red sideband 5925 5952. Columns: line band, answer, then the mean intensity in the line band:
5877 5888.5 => 0.123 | 7.59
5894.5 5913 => 0.109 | 7.68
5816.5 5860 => -0.044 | 8.88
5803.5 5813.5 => -0.010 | 8.61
